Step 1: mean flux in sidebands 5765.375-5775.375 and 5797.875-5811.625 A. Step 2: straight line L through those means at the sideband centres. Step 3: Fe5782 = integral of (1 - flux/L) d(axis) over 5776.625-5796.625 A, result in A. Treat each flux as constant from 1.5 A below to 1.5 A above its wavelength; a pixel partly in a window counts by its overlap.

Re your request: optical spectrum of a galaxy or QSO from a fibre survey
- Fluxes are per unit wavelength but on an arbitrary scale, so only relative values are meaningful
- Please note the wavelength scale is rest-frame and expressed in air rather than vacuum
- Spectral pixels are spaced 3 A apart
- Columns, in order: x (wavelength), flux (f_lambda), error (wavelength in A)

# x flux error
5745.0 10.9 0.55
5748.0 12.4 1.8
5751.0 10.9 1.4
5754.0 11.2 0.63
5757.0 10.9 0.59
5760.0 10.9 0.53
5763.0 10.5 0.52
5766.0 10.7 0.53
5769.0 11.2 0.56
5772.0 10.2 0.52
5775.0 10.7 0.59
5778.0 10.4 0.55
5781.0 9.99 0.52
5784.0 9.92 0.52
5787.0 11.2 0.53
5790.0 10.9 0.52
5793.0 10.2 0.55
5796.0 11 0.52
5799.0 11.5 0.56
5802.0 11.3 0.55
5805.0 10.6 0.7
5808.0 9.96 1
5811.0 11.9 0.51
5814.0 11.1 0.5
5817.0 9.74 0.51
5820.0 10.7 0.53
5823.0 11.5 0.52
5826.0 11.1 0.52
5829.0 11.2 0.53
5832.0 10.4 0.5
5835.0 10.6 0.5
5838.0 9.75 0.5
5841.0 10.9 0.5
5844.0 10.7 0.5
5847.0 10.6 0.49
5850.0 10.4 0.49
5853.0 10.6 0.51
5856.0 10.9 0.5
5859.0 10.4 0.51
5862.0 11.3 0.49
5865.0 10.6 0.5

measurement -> 0.63 A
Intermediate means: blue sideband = 10.7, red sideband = 11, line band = 10.5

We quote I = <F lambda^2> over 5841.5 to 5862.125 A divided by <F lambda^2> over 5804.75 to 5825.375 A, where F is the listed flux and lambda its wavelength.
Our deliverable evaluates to 1.00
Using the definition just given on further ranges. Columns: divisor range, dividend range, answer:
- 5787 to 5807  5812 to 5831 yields 1.01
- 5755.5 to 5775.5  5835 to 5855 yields 1.01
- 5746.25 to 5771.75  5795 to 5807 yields 1.02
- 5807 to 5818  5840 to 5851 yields 1.00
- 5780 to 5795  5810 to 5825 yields 1.06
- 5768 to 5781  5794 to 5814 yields 1.06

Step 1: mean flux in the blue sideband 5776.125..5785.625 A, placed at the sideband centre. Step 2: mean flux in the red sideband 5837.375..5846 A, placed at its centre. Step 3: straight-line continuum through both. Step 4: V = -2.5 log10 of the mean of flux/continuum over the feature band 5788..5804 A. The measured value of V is -0.08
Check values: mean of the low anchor 10.1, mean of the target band 11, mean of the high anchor 10.5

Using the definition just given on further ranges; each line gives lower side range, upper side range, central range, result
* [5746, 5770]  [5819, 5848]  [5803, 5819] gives 0.02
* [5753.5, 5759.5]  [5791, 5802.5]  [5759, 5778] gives 0.03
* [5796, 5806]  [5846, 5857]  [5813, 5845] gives 0.02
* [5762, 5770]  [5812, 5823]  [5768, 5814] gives 0.00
